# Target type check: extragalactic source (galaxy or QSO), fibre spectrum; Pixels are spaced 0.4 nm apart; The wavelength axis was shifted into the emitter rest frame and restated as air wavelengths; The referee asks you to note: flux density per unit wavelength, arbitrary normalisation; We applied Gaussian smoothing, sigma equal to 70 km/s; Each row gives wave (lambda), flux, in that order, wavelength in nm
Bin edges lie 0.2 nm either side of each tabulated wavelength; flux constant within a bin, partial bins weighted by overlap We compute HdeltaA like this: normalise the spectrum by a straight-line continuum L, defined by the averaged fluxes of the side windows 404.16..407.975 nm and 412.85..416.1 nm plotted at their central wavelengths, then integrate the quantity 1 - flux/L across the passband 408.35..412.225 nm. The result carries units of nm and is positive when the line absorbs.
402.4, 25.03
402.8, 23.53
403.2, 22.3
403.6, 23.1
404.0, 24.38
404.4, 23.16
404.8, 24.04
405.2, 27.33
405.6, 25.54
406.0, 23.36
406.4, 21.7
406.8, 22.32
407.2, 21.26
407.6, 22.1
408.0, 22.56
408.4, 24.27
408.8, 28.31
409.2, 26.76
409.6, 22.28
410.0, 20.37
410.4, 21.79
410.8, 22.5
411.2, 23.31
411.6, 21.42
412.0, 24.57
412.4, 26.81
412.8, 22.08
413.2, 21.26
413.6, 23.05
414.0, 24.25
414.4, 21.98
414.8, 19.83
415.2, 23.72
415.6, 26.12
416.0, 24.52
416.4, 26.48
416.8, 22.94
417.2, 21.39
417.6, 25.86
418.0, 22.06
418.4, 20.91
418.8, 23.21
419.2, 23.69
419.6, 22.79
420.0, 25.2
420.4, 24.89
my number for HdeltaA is -0.06 nm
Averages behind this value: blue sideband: 23.4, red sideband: 23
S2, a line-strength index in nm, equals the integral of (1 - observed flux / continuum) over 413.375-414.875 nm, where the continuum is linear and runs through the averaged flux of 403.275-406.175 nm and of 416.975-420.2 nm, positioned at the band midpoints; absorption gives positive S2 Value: 0.07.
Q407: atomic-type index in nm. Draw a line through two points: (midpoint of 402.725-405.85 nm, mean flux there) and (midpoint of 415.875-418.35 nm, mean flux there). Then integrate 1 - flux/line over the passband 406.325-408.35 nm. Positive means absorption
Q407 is 0.16 nm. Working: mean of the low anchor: 24.2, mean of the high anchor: 23.7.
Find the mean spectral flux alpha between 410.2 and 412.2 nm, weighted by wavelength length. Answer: 22.7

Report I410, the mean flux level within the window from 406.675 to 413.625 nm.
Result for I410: 23.2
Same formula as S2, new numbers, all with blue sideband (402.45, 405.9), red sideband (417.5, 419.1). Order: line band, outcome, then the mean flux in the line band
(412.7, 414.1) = 0.044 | 22.6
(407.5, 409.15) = -0.060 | 24.7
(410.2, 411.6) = 0.070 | 22.4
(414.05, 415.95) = 0.003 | 23.1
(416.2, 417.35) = -0.034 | 23.7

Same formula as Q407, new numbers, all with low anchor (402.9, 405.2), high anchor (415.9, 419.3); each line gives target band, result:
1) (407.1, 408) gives 0.07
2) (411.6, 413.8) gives 0.02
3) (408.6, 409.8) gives -0.11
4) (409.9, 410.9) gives 0.09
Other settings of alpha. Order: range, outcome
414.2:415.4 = 21.8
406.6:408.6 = 22.5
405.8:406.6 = 22.5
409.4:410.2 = 21.3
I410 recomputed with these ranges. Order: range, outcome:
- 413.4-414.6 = 23.1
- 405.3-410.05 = 23.6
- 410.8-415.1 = 22.9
